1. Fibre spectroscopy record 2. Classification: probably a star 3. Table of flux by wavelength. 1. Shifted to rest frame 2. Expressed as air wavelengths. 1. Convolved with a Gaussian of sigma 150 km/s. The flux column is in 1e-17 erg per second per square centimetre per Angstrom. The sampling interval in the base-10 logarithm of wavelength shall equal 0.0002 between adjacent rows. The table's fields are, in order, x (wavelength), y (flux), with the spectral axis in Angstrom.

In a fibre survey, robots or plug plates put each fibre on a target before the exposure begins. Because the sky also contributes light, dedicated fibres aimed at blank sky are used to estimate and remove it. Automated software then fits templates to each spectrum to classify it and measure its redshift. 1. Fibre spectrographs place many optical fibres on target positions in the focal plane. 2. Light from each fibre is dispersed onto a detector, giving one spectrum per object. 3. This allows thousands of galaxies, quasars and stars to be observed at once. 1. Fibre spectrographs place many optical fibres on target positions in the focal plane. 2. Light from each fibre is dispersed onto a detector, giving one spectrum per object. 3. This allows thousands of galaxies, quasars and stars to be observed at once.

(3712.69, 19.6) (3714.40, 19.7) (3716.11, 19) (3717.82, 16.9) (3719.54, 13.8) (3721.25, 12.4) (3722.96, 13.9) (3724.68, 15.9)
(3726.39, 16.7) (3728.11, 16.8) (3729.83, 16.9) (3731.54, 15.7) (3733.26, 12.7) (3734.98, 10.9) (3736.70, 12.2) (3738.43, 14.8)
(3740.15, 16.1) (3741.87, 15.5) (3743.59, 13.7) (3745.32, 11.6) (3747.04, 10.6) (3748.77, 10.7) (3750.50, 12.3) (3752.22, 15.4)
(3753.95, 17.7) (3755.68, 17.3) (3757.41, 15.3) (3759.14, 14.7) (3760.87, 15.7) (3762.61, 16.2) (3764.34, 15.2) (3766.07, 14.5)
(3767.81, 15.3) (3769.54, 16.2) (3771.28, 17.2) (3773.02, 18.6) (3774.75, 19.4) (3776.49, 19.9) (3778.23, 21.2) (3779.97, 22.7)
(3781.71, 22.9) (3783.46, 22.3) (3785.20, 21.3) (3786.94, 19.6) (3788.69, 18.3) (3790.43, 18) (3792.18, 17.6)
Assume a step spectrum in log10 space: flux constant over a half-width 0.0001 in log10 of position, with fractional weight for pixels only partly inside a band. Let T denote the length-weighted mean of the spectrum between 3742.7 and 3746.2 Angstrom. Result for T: 12.7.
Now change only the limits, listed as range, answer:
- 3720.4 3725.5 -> 14.1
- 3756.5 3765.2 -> 15.4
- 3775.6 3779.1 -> 20.5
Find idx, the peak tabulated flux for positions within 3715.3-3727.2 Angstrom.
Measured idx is 19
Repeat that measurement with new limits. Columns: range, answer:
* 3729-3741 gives 16.9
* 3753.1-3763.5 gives 17.7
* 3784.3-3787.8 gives 21.3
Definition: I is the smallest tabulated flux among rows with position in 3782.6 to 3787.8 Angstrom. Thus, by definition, 19.6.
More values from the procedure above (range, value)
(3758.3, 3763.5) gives 14.7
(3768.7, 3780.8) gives 16.2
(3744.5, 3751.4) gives 10.6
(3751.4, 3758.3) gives 15.3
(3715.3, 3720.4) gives 13.8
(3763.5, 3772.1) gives 14.5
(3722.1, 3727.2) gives 13.9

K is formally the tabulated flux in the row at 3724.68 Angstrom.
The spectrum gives 15.9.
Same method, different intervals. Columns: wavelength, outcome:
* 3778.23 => 21.2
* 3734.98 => 10.9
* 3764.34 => 15.2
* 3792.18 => 17.6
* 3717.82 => 16.9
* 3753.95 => 17.7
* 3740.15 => 16.1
